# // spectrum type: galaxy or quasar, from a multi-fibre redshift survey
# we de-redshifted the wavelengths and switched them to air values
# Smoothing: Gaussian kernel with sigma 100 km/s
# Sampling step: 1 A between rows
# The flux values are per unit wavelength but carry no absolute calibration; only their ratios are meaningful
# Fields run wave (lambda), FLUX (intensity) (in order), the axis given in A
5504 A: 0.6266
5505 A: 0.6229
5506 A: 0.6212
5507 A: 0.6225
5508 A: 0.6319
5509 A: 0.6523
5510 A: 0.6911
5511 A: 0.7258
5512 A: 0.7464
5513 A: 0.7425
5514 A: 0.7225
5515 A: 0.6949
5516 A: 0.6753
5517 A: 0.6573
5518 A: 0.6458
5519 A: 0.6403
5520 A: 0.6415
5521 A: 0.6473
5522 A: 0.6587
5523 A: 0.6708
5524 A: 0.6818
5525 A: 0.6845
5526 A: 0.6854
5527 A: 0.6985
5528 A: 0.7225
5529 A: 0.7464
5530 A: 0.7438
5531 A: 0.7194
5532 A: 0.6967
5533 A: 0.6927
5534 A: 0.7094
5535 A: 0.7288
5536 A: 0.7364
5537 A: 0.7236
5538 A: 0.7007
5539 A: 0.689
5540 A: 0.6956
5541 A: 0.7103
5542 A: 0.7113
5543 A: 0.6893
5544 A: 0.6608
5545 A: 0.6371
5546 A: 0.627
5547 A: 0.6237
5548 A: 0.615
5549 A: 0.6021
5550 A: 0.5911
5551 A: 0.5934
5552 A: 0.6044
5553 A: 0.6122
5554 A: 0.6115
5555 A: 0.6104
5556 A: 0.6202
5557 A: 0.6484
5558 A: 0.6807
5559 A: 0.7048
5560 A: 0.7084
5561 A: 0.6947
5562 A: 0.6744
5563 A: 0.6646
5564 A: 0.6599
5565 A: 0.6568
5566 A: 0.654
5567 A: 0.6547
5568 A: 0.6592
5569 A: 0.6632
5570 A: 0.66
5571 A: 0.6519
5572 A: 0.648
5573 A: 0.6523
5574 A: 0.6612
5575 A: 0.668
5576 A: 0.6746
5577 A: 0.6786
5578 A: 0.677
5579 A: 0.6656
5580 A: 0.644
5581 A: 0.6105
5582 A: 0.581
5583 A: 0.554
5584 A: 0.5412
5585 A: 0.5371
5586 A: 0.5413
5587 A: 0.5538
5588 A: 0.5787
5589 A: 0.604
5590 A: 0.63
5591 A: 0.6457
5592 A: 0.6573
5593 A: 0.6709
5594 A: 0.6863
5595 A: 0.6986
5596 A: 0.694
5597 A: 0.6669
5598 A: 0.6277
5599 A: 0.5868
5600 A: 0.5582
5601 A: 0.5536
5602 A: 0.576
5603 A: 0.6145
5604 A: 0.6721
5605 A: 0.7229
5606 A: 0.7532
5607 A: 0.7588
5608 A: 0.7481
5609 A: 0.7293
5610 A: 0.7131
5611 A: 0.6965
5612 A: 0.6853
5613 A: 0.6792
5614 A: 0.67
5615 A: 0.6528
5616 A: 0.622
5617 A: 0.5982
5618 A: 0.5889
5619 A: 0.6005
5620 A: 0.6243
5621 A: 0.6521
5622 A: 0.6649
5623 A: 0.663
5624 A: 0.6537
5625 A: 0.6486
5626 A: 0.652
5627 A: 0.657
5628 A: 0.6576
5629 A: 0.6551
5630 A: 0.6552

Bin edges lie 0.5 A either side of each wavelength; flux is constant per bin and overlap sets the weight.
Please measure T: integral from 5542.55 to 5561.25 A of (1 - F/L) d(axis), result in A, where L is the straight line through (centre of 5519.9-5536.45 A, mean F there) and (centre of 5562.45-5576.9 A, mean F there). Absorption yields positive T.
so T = 1.1 A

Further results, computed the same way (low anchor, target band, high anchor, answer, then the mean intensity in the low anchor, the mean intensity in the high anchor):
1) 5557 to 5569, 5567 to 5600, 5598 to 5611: 1.8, 0.672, 0.665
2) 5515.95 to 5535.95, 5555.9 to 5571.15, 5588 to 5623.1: 0.1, 0.689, 0.655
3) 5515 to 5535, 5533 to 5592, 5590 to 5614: 2.7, 0.686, 0.669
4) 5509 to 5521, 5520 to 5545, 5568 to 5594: -1.0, 0.686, 0.628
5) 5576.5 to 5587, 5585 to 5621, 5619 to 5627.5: -1.2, 0.601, 0.649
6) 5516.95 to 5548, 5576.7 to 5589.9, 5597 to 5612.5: 1.5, 0.686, 0.666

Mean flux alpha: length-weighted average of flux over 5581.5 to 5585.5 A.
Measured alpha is 0.553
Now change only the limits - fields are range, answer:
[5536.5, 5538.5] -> 0.712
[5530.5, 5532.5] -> 0.708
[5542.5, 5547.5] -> 0.648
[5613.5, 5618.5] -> 0.626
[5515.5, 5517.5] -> 0.666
